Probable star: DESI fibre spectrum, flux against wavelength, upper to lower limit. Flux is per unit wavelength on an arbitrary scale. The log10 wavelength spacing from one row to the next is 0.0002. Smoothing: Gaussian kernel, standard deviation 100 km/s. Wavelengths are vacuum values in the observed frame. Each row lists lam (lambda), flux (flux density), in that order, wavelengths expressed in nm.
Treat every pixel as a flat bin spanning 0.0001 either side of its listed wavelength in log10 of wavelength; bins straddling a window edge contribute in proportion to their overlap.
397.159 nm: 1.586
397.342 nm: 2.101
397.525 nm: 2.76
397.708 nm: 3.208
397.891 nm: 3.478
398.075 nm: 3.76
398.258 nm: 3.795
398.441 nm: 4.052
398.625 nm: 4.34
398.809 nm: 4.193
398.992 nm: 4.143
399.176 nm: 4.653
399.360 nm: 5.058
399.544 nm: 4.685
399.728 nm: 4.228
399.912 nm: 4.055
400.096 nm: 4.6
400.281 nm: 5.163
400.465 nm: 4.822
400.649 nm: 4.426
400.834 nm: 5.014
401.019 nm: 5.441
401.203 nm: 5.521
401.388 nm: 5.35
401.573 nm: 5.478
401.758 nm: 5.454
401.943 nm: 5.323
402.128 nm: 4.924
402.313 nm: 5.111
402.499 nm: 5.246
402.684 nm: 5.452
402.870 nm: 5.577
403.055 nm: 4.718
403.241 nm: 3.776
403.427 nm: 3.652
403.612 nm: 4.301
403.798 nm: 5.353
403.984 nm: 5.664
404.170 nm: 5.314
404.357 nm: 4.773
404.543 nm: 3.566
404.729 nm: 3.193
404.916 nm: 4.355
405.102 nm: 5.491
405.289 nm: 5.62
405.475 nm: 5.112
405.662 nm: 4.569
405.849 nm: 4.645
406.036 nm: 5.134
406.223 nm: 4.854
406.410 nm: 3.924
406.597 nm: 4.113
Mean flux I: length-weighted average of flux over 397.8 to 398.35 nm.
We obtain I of 3.68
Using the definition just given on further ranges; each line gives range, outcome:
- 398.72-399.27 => 4.34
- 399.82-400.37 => 4.6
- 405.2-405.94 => 4.99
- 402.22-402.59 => 5.17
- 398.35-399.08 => 4.18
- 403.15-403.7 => 3.91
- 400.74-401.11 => 5.21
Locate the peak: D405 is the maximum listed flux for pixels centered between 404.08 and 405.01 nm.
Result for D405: 5.314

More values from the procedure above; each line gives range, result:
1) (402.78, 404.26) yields 5.664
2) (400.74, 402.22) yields 5.521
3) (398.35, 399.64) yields 5.058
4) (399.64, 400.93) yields 5.163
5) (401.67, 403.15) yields 5.577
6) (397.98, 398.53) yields 4.052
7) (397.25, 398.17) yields 3.76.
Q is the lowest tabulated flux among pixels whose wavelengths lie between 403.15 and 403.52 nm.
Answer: 3.652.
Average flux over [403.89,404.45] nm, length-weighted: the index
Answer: 5.24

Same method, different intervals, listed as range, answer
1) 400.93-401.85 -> 5.45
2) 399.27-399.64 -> 4.86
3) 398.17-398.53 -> 3.93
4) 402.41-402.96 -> 5.42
